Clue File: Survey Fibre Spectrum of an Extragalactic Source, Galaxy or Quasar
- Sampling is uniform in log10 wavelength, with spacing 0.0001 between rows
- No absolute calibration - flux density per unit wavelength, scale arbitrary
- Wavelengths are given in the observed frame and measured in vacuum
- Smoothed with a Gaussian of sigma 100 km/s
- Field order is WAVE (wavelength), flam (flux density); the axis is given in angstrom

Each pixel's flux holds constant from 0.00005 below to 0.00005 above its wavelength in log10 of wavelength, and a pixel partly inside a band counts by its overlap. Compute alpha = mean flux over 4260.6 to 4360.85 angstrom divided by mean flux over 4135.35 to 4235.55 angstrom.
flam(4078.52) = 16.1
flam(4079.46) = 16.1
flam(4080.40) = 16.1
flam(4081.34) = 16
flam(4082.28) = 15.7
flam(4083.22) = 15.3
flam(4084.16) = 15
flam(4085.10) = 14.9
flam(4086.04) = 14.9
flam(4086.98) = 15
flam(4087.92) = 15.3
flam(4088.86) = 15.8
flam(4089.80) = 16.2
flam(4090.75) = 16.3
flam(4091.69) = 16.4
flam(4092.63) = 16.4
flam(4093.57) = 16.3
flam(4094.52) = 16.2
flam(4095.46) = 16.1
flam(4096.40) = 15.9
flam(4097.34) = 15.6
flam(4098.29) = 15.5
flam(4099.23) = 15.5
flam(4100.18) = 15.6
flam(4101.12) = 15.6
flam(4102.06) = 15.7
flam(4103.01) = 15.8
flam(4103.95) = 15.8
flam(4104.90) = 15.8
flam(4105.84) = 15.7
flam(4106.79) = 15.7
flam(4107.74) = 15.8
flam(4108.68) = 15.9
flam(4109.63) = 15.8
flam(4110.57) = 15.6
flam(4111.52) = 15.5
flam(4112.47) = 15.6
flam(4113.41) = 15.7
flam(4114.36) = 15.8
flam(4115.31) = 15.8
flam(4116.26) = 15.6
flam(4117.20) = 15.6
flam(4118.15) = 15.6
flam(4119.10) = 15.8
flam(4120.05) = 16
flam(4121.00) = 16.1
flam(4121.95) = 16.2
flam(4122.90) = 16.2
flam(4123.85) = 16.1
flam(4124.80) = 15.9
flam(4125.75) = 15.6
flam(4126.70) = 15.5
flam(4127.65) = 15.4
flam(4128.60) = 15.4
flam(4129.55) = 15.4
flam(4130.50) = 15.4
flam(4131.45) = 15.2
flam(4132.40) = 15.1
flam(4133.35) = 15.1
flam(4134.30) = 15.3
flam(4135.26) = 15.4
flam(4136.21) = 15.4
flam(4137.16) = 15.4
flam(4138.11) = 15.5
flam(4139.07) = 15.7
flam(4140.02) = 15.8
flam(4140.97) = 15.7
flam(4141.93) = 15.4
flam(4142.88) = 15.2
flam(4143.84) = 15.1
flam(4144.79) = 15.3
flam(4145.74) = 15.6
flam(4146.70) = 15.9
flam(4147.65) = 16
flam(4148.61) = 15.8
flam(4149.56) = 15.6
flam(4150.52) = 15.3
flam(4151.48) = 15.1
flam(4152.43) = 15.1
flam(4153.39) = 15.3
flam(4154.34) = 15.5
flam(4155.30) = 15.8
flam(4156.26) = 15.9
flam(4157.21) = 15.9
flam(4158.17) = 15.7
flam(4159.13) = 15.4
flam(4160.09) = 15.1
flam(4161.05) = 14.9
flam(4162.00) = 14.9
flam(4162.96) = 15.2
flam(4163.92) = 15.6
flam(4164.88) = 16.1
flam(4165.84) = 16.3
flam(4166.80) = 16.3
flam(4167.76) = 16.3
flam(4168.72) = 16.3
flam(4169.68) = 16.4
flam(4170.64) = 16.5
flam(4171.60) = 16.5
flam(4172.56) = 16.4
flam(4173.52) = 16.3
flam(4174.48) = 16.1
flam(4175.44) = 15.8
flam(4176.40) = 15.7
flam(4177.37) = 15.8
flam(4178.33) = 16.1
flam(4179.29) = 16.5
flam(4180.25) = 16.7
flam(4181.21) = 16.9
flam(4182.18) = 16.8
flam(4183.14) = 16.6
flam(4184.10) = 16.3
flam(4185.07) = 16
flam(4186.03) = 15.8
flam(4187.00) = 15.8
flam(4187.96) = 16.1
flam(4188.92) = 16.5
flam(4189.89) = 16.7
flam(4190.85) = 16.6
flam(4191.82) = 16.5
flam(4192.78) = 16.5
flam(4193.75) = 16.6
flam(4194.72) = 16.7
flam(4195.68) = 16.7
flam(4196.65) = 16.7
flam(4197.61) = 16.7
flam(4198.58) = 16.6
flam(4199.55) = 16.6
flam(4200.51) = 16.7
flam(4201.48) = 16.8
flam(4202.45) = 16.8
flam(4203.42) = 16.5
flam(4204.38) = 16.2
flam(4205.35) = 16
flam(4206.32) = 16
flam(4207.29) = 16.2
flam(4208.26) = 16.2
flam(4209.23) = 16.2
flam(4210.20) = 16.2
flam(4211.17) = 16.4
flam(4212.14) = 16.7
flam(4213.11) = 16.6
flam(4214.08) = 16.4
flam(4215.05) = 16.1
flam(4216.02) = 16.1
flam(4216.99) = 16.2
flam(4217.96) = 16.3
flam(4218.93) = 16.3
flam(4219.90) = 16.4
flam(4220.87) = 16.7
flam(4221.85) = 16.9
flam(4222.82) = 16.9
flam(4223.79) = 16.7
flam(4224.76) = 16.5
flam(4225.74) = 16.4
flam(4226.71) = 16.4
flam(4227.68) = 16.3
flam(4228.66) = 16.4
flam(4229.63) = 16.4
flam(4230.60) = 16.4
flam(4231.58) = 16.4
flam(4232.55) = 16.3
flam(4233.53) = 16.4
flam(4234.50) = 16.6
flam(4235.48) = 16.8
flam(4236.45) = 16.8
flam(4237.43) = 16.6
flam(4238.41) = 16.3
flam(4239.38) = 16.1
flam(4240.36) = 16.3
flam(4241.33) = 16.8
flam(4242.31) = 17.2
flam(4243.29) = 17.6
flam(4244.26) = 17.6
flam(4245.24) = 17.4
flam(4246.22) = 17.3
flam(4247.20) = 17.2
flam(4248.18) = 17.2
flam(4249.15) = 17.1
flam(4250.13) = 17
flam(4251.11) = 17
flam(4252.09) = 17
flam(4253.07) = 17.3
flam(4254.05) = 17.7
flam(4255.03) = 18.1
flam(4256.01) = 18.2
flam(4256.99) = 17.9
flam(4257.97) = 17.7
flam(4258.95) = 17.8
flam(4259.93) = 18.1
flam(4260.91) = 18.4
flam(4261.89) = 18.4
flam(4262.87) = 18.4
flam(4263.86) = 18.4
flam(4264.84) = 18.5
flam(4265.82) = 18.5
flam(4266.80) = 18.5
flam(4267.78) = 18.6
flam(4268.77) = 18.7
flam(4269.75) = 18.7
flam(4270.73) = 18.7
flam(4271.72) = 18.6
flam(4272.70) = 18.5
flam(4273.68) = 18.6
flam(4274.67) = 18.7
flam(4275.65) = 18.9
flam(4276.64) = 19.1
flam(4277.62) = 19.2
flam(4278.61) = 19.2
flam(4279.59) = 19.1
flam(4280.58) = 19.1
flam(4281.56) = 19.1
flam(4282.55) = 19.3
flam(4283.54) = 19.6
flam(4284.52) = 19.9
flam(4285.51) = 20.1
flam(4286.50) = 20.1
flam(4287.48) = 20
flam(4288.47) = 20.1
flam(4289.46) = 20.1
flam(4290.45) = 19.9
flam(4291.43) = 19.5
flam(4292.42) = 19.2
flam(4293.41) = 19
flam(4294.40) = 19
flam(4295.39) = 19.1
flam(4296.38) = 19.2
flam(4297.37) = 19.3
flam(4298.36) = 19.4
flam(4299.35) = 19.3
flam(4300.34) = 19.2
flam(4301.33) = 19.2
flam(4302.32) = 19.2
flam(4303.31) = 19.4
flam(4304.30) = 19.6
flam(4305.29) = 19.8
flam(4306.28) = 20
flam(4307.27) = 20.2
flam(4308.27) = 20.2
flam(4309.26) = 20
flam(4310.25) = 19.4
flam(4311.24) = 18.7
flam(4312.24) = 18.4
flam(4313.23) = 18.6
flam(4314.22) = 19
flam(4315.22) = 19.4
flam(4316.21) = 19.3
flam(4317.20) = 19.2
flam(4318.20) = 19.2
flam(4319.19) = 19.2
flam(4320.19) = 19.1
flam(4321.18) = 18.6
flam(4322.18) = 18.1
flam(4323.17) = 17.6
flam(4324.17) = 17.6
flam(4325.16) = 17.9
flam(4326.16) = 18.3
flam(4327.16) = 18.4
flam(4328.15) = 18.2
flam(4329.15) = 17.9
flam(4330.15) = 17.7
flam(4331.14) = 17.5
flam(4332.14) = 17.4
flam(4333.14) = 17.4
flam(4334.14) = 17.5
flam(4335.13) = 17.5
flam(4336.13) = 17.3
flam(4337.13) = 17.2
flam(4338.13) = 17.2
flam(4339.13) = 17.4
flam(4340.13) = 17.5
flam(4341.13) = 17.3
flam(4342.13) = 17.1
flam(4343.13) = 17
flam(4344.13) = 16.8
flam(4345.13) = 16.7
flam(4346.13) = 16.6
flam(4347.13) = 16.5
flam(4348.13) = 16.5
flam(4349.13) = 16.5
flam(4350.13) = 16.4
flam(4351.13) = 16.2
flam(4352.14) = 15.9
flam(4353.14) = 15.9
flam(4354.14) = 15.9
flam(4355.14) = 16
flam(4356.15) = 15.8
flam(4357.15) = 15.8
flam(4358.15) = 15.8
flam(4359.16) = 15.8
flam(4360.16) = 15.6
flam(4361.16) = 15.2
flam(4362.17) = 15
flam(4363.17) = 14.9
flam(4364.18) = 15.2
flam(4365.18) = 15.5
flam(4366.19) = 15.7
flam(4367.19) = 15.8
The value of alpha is 1.14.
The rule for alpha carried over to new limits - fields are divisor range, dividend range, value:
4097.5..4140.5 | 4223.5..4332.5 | 1.17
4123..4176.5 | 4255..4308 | 1.22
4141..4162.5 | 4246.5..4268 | 1.16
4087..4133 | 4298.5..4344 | 1.17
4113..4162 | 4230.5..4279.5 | 1.14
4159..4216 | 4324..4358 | 1.05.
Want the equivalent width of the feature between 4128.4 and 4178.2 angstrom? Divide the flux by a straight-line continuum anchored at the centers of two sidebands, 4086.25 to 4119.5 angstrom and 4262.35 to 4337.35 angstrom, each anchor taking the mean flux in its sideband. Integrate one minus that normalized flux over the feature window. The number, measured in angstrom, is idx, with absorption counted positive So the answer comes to 2.8 angstrom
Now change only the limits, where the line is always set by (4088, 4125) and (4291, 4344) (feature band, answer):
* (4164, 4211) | 1.5 angstrom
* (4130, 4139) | 0.5 angstrom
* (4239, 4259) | 0.4 angstrom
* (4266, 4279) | -0.6 angstrom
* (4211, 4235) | 1.2 angstrom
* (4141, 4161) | 1.1 angstrom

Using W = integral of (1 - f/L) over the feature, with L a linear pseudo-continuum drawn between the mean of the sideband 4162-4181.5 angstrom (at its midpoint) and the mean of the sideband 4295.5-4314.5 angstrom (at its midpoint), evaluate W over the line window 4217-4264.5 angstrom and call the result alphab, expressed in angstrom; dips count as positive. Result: 2.1 angstrom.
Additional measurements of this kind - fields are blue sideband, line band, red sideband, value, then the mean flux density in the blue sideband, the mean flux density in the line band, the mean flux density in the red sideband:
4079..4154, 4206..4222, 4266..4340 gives 0.9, 15.6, 16.3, 18.9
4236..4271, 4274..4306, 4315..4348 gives -3.1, 17.6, 19.4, 17.8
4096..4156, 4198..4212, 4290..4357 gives 0.2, 15.6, 16.4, 18.1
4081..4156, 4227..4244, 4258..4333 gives 1.2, 15.6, 16.6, 18.9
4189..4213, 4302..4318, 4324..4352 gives -2.2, 16.5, 19.4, 17.2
